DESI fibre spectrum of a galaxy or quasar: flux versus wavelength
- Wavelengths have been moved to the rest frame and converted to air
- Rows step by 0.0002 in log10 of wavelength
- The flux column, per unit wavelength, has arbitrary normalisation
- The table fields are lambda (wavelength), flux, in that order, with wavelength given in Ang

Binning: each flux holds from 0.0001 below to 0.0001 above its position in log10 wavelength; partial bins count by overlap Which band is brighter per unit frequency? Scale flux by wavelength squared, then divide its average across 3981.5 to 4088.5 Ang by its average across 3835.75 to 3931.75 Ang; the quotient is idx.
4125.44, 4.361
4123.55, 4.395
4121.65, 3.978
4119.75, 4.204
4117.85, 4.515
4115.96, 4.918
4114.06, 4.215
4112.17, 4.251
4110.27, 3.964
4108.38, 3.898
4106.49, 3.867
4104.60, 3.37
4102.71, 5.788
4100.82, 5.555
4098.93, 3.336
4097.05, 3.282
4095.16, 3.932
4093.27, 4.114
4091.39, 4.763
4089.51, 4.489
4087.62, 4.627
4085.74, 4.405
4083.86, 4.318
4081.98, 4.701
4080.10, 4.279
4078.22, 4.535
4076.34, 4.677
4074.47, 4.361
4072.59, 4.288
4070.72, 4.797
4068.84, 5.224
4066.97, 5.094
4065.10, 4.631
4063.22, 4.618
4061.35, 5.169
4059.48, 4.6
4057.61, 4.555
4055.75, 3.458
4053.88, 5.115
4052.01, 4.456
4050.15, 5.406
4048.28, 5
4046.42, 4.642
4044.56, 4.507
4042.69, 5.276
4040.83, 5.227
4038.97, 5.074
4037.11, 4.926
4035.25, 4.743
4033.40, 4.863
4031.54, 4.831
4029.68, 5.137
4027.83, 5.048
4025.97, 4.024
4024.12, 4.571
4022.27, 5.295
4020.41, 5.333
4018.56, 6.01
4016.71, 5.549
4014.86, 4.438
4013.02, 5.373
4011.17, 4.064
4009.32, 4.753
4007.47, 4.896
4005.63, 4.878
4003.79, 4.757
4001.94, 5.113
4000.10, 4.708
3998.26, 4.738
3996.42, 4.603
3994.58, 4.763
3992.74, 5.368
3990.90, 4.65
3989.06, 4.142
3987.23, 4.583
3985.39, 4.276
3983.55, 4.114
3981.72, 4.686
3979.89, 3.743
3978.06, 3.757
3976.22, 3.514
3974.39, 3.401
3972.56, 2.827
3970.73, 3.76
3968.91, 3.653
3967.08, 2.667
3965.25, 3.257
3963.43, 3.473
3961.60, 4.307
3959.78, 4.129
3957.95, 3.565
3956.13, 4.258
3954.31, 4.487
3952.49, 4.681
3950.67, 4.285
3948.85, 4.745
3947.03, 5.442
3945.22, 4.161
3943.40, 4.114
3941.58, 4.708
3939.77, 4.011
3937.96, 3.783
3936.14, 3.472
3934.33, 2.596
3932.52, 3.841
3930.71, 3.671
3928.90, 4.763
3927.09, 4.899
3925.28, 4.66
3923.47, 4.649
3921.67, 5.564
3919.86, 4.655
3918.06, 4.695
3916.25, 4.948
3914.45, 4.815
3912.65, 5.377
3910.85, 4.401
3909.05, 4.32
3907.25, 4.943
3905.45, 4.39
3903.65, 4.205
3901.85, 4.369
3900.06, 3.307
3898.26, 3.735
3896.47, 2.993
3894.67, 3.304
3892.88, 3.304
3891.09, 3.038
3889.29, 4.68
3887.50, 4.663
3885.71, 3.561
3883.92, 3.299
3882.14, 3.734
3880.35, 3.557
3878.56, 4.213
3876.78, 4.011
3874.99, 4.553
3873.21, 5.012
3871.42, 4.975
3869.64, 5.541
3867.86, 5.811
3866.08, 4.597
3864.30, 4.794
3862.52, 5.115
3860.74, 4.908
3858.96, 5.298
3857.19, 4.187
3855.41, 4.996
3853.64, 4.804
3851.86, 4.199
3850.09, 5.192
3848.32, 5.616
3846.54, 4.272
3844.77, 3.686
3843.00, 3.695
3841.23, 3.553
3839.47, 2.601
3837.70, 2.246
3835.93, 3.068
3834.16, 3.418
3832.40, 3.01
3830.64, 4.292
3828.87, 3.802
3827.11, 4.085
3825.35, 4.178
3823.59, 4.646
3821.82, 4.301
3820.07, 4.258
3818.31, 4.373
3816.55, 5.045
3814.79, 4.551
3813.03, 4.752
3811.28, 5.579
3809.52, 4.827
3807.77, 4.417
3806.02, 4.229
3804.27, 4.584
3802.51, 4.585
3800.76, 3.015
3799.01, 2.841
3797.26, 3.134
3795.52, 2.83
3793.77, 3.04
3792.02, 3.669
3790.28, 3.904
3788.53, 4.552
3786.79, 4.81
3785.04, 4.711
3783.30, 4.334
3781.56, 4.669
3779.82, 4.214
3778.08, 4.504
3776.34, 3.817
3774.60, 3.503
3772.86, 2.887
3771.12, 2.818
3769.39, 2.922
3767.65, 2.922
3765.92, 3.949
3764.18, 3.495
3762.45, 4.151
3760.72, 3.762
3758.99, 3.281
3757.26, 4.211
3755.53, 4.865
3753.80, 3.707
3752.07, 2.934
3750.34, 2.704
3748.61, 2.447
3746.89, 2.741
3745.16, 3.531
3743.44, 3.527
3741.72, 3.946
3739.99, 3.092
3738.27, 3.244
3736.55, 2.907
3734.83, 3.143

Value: 1.19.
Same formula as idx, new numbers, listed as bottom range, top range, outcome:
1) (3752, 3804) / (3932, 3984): 1.14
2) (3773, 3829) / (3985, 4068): 1.30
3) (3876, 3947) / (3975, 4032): 1.18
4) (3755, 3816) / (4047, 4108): 1.32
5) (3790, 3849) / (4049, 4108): 1.30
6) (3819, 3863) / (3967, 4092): 1.23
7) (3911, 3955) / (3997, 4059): 1.15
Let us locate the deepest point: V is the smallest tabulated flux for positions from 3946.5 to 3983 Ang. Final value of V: 2.667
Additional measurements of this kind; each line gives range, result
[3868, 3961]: 2.596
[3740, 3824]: 2.447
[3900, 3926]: 3.307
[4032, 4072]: 3.458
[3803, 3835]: 3.01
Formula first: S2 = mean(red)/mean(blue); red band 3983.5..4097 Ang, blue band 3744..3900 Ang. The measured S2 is 1.2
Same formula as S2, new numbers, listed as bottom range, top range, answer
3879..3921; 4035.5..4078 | 1.16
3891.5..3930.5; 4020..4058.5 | 1.11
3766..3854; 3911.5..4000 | 1.07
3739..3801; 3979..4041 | 1.33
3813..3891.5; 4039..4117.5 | 1.06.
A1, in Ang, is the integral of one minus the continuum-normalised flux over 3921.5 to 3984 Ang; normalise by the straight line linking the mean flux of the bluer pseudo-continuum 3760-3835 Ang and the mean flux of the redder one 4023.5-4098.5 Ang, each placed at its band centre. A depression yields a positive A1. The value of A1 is 4.8 Ang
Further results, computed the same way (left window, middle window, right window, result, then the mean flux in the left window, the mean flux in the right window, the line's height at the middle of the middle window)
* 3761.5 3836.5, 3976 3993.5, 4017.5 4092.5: 1.0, 3.97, 4.78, 4.56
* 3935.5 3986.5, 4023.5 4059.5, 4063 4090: -3.0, 3.98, 4.6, 4.41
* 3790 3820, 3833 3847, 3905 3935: 3.1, 4.09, 4.56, 4.23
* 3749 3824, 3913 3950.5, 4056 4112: -2.1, 3.95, 4.44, 4.19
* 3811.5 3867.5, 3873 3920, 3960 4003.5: 0.8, 4.27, 4.1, 4.21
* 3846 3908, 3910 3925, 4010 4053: -1.2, 4.37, 4.95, 4.52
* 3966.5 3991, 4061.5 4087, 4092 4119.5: -3.1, 3.83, 4.22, 4.12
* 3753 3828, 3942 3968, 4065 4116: 0.7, 4.02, 4.4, 4.23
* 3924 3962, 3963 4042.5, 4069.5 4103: -3.7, 4.22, 4.44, 4.31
